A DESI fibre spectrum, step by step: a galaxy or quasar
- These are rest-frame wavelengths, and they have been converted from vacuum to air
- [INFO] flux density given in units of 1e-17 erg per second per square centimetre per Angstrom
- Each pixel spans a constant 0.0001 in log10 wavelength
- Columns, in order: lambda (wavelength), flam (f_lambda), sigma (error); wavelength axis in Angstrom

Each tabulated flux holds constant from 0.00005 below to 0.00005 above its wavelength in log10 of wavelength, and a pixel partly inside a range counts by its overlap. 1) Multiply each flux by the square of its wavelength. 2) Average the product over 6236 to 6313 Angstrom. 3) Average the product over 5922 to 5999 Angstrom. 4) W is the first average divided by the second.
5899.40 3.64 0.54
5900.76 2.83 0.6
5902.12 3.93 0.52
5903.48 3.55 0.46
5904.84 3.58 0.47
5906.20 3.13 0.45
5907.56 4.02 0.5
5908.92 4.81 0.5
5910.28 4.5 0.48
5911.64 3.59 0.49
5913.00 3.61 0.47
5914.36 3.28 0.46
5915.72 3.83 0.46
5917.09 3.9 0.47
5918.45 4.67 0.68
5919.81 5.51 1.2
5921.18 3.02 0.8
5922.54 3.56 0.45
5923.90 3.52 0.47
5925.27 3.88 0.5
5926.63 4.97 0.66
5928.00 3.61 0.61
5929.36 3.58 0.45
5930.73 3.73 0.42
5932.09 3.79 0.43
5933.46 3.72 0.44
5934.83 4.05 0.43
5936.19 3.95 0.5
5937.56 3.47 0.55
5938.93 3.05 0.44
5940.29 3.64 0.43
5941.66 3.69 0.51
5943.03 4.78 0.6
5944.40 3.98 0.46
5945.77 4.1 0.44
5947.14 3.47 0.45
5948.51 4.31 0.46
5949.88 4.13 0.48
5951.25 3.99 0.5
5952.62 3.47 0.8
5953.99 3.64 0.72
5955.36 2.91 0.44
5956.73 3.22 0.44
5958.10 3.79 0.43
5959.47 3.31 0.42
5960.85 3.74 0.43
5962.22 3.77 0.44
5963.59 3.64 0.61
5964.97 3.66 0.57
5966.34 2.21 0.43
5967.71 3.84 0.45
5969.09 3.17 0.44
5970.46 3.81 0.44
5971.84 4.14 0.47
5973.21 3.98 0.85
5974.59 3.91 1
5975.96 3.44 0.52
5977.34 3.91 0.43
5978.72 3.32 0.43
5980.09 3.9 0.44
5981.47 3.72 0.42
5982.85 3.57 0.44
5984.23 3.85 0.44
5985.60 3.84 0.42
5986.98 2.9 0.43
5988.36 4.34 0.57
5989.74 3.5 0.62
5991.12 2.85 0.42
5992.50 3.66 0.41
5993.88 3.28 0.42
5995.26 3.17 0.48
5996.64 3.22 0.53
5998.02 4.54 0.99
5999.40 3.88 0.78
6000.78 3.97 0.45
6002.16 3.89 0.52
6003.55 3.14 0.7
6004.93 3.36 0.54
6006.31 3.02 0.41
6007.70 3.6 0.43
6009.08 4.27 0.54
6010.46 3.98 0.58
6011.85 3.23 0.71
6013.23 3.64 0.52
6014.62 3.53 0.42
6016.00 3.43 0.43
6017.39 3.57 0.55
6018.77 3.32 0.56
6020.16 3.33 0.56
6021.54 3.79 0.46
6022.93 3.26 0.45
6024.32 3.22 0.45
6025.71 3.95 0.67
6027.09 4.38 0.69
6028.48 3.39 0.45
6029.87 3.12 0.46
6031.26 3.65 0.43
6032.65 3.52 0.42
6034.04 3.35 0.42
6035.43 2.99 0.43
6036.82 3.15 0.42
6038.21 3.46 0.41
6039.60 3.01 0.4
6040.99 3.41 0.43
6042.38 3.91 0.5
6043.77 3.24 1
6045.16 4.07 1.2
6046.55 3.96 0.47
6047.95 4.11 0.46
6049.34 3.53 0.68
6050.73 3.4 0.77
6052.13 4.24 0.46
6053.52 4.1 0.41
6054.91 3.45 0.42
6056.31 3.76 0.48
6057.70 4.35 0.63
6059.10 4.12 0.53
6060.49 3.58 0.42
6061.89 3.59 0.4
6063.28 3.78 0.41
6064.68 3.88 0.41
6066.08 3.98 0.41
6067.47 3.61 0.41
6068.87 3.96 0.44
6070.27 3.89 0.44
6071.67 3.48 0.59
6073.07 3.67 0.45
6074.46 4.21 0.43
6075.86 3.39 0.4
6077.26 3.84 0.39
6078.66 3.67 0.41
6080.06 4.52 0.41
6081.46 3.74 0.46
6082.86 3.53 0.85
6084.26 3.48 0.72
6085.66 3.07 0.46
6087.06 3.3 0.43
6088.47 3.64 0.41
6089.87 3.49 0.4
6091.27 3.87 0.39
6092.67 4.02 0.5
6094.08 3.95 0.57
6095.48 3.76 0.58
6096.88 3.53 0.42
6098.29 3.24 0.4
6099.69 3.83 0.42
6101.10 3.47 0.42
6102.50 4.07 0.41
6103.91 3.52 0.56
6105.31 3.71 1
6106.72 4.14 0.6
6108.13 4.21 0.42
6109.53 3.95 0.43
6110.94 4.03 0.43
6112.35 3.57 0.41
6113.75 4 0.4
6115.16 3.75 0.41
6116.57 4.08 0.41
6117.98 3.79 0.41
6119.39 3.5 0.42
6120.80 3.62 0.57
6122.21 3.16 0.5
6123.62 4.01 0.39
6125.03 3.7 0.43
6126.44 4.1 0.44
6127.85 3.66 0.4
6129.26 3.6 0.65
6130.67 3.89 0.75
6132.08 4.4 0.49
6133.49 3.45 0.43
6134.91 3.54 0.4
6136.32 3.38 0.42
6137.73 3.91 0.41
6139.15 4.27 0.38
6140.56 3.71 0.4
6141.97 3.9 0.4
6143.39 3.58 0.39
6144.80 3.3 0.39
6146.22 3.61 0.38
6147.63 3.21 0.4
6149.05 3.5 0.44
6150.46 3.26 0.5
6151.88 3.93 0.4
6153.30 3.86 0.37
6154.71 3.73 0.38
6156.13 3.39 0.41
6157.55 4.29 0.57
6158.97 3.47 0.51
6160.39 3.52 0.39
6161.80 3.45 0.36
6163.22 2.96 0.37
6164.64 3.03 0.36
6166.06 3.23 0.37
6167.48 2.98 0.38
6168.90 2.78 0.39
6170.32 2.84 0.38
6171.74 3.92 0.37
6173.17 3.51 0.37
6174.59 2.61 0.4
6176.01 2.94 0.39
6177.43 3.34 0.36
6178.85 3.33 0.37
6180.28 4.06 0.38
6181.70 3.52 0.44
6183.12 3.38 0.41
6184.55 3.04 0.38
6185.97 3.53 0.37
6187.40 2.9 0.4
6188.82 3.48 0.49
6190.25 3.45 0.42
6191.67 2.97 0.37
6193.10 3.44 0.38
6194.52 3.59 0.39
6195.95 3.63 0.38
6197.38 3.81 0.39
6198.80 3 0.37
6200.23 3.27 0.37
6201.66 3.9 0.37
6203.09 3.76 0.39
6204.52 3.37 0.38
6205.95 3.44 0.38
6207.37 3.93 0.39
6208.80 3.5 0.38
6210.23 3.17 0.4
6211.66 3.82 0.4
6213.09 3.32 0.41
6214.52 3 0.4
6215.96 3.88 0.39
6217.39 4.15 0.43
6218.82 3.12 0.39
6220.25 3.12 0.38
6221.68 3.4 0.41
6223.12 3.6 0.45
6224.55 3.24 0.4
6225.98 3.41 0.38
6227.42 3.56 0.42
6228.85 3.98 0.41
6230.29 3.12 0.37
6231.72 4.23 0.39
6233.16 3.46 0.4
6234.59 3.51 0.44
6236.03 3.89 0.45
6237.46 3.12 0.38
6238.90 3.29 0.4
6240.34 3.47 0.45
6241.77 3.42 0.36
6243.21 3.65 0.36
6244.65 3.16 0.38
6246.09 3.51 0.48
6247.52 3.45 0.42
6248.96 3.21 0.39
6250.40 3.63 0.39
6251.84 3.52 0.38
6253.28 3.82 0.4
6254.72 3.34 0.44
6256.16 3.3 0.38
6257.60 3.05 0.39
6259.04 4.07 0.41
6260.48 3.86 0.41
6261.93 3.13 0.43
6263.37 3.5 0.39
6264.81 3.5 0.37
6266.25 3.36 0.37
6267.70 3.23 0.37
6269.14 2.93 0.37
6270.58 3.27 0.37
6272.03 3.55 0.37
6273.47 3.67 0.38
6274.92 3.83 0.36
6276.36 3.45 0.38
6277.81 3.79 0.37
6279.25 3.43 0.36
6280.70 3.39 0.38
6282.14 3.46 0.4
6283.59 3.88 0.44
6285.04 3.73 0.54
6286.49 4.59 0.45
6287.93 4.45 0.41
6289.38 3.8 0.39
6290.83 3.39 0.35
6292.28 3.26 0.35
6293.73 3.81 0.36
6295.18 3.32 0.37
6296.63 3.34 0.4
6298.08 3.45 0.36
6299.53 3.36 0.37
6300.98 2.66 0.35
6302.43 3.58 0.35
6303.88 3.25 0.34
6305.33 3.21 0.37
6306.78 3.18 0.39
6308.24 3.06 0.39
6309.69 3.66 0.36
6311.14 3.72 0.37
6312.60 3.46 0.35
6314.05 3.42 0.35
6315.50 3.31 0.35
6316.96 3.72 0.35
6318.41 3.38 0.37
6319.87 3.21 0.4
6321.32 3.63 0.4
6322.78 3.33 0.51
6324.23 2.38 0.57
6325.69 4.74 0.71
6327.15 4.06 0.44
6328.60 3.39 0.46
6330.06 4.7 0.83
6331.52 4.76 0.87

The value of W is 1.05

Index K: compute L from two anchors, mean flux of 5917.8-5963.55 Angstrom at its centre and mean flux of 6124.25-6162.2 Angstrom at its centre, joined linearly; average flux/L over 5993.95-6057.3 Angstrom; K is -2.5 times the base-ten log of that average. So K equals 0.05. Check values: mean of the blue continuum 3.82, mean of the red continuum 3.69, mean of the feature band 3.59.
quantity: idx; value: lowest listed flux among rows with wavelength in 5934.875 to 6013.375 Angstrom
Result 2.21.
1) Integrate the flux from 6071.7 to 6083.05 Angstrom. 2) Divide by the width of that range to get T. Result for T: 3.82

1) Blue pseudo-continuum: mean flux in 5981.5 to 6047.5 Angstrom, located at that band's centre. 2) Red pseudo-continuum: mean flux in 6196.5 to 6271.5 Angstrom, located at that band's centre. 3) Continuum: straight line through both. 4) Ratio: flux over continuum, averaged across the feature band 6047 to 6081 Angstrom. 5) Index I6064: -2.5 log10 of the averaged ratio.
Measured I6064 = -0.09 mag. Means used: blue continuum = 3.55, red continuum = 3.48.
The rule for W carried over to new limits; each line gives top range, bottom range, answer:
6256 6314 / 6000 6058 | 1.06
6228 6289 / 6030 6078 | 1.03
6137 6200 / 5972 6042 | 1.02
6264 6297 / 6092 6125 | 1.00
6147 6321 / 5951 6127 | 1.01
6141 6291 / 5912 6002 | 1.02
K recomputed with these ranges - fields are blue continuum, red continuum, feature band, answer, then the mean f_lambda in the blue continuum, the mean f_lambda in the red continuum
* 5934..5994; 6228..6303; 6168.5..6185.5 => 0.09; 3.66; 3.52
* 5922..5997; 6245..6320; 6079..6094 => -0.02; 3.67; 3.49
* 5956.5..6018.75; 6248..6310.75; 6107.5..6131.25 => -0.07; 3.59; 3.5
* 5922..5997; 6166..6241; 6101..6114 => -0.11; 3.67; 3.42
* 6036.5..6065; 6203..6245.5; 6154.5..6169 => 0.07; 3.73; 3.5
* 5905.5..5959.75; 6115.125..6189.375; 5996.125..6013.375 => 0.02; 3.83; 3.52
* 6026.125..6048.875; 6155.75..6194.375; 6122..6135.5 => -0.12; 3.55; 3.31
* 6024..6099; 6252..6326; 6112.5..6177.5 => 0.02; 3.68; 3.49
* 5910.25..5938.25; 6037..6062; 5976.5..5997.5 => 0.08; 3.88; 3.73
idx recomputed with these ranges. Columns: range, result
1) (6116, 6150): 3.16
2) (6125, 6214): 2.61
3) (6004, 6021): 3.02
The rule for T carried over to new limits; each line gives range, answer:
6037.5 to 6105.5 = 3.72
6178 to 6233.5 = 3.48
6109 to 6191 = 3.55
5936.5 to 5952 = 3.87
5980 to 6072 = 3.63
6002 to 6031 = 3.54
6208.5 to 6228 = 3.45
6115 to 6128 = 3.74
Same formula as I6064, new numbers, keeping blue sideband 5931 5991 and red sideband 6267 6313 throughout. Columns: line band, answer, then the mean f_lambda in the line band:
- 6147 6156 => 0.00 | 3.57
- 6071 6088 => -0.01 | 3.66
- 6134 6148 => -0.02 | 3.65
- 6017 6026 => 0.06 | 3.47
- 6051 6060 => -0.10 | 3.97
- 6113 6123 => -0.03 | 3.7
